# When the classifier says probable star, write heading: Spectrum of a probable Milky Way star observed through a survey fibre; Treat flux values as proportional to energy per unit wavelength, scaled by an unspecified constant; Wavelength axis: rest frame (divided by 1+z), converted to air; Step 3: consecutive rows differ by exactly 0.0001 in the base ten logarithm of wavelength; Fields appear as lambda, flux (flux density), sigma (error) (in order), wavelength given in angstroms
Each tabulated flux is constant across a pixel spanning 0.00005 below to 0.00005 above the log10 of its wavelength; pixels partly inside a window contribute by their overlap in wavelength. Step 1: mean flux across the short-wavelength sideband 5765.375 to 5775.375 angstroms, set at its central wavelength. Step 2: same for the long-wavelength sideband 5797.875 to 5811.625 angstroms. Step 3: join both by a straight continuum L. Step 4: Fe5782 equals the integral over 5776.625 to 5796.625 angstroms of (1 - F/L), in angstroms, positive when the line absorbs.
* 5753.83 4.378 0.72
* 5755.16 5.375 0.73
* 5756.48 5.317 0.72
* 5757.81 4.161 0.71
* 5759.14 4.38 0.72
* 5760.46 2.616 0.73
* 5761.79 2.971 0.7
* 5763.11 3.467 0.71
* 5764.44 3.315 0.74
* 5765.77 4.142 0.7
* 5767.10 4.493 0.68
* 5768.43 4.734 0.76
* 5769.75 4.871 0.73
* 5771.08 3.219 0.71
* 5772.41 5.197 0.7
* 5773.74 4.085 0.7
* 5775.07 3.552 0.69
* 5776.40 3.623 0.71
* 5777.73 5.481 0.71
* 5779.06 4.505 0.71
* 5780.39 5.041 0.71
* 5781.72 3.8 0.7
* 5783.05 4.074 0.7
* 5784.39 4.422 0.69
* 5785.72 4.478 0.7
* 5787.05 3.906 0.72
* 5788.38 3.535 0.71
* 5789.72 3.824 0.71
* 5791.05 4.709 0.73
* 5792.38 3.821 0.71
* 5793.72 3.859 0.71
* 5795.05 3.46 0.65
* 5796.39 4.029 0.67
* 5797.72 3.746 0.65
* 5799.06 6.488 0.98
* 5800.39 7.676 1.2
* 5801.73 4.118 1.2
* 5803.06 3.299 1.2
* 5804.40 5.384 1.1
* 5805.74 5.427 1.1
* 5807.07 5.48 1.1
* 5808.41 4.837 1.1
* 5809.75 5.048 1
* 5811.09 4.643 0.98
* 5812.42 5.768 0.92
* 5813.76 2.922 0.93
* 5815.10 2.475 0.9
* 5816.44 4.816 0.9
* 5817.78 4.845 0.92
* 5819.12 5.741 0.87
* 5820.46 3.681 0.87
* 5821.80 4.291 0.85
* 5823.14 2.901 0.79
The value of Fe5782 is 2.2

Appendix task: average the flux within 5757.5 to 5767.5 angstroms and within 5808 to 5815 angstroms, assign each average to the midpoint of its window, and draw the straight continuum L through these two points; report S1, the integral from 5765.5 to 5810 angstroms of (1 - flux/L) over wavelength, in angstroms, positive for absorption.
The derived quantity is -4.48 angstroms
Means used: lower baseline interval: 3.65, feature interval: 4.48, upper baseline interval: 4.46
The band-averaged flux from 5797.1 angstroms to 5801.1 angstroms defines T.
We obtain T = 5.97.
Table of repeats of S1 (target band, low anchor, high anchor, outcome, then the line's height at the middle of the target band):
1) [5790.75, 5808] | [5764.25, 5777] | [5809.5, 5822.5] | -1.68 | 4.31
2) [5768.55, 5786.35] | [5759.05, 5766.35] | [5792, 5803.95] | -2.19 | 3.88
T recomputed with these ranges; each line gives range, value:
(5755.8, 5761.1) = 4.13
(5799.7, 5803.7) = 5.06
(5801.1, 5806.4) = 4.56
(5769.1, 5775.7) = 4.18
